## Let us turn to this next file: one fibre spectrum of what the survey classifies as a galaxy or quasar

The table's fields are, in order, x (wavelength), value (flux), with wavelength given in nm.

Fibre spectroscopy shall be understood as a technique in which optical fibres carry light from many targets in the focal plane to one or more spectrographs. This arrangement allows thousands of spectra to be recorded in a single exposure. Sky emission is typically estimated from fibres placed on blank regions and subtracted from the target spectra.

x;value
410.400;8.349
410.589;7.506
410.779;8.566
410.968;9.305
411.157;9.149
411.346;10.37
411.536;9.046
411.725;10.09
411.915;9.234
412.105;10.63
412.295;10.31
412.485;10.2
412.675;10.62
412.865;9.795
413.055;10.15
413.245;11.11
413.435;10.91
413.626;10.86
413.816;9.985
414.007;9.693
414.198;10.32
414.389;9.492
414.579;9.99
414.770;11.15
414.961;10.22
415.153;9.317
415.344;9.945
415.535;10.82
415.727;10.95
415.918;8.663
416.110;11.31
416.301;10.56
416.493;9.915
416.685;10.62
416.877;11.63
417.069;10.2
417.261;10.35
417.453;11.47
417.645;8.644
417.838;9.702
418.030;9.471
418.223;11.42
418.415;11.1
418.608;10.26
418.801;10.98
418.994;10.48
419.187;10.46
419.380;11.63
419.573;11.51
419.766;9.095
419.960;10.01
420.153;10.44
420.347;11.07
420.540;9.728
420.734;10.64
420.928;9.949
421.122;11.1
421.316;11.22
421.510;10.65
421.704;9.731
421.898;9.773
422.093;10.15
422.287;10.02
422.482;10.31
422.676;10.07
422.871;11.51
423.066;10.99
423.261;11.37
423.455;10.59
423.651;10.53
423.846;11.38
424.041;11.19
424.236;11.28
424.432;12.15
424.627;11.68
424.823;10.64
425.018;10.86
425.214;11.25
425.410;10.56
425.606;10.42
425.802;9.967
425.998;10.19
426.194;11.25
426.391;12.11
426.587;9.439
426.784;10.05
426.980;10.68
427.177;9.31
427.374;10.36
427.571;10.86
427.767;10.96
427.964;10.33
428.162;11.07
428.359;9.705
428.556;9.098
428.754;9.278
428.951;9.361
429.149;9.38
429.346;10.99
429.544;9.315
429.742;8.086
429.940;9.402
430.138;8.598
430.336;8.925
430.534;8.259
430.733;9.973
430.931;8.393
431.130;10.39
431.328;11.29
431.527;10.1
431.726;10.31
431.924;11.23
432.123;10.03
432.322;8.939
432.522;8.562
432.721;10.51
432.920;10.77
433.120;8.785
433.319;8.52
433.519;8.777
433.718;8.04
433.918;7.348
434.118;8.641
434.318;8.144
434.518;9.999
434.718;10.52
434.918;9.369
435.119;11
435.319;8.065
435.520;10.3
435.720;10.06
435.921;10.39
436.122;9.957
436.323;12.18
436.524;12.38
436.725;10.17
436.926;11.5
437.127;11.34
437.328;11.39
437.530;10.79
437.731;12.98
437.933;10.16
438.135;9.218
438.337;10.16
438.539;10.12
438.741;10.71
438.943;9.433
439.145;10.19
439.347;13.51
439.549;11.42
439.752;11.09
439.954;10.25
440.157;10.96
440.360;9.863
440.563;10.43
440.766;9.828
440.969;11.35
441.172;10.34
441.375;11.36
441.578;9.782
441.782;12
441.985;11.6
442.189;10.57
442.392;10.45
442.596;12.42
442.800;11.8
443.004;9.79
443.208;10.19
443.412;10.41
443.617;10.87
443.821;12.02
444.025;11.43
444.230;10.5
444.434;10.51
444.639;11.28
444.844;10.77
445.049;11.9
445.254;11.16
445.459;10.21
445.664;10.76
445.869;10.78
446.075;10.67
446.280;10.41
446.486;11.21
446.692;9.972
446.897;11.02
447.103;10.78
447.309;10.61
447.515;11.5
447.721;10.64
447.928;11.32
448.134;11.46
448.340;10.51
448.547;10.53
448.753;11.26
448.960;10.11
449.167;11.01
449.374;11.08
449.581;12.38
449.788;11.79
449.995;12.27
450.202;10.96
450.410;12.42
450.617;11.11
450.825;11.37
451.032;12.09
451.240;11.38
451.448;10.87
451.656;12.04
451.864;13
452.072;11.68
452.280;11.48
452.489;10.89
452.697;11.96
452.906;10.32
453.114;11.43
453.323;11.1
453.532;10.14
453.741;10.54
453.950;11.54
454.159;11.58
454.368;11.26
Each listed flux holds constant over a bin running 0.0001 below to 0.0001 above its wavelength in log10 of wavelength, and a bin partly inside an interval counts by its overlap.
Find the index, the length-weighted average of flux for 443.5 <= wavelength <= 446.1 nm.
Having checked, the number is 11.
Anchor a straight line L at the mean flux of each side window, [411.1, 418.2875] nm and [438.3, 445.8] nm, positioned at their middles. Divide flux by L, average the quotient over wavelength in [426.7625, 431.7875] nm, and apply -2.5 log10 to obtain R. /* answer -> 0.08 mag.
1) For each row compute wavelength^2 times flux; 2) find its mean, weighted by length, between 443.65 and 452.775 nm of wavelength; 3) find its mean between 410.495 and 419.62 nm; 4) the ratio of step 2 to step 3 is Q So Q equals 1.28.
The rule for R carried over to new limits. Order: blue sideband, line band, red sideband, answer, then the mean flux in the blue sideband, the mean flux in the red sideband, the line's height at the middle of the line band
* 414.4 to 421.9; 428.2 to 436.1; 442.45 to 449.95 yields 0.132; 10.4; 11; 10.7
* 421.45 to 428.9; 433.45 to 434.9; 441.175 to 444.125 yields 0.220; 10.6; 11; 10.8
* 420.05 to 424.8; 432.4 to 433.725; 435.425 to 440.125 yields 0.175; 10.7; 10.9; 10.8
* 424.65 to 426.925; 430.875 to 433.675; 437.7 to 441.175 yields 0.095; 10.6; 10.6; 10.6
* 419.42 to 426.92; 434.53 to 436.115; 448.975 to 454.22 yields 0.107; 10.7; 11.4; 11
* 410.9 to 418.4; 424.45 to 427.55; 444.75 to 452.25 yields -0.009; 10.2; 11.2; 10.5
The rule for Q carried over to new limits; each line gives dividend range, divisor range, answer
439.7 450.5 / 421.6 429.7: 1.14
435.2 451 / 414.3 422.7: 1.18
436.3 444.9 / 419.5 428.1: 1.11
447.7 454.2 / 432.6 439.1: 1.21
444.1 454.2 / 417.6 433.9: 1.22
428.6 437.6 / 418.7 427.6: 0.96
